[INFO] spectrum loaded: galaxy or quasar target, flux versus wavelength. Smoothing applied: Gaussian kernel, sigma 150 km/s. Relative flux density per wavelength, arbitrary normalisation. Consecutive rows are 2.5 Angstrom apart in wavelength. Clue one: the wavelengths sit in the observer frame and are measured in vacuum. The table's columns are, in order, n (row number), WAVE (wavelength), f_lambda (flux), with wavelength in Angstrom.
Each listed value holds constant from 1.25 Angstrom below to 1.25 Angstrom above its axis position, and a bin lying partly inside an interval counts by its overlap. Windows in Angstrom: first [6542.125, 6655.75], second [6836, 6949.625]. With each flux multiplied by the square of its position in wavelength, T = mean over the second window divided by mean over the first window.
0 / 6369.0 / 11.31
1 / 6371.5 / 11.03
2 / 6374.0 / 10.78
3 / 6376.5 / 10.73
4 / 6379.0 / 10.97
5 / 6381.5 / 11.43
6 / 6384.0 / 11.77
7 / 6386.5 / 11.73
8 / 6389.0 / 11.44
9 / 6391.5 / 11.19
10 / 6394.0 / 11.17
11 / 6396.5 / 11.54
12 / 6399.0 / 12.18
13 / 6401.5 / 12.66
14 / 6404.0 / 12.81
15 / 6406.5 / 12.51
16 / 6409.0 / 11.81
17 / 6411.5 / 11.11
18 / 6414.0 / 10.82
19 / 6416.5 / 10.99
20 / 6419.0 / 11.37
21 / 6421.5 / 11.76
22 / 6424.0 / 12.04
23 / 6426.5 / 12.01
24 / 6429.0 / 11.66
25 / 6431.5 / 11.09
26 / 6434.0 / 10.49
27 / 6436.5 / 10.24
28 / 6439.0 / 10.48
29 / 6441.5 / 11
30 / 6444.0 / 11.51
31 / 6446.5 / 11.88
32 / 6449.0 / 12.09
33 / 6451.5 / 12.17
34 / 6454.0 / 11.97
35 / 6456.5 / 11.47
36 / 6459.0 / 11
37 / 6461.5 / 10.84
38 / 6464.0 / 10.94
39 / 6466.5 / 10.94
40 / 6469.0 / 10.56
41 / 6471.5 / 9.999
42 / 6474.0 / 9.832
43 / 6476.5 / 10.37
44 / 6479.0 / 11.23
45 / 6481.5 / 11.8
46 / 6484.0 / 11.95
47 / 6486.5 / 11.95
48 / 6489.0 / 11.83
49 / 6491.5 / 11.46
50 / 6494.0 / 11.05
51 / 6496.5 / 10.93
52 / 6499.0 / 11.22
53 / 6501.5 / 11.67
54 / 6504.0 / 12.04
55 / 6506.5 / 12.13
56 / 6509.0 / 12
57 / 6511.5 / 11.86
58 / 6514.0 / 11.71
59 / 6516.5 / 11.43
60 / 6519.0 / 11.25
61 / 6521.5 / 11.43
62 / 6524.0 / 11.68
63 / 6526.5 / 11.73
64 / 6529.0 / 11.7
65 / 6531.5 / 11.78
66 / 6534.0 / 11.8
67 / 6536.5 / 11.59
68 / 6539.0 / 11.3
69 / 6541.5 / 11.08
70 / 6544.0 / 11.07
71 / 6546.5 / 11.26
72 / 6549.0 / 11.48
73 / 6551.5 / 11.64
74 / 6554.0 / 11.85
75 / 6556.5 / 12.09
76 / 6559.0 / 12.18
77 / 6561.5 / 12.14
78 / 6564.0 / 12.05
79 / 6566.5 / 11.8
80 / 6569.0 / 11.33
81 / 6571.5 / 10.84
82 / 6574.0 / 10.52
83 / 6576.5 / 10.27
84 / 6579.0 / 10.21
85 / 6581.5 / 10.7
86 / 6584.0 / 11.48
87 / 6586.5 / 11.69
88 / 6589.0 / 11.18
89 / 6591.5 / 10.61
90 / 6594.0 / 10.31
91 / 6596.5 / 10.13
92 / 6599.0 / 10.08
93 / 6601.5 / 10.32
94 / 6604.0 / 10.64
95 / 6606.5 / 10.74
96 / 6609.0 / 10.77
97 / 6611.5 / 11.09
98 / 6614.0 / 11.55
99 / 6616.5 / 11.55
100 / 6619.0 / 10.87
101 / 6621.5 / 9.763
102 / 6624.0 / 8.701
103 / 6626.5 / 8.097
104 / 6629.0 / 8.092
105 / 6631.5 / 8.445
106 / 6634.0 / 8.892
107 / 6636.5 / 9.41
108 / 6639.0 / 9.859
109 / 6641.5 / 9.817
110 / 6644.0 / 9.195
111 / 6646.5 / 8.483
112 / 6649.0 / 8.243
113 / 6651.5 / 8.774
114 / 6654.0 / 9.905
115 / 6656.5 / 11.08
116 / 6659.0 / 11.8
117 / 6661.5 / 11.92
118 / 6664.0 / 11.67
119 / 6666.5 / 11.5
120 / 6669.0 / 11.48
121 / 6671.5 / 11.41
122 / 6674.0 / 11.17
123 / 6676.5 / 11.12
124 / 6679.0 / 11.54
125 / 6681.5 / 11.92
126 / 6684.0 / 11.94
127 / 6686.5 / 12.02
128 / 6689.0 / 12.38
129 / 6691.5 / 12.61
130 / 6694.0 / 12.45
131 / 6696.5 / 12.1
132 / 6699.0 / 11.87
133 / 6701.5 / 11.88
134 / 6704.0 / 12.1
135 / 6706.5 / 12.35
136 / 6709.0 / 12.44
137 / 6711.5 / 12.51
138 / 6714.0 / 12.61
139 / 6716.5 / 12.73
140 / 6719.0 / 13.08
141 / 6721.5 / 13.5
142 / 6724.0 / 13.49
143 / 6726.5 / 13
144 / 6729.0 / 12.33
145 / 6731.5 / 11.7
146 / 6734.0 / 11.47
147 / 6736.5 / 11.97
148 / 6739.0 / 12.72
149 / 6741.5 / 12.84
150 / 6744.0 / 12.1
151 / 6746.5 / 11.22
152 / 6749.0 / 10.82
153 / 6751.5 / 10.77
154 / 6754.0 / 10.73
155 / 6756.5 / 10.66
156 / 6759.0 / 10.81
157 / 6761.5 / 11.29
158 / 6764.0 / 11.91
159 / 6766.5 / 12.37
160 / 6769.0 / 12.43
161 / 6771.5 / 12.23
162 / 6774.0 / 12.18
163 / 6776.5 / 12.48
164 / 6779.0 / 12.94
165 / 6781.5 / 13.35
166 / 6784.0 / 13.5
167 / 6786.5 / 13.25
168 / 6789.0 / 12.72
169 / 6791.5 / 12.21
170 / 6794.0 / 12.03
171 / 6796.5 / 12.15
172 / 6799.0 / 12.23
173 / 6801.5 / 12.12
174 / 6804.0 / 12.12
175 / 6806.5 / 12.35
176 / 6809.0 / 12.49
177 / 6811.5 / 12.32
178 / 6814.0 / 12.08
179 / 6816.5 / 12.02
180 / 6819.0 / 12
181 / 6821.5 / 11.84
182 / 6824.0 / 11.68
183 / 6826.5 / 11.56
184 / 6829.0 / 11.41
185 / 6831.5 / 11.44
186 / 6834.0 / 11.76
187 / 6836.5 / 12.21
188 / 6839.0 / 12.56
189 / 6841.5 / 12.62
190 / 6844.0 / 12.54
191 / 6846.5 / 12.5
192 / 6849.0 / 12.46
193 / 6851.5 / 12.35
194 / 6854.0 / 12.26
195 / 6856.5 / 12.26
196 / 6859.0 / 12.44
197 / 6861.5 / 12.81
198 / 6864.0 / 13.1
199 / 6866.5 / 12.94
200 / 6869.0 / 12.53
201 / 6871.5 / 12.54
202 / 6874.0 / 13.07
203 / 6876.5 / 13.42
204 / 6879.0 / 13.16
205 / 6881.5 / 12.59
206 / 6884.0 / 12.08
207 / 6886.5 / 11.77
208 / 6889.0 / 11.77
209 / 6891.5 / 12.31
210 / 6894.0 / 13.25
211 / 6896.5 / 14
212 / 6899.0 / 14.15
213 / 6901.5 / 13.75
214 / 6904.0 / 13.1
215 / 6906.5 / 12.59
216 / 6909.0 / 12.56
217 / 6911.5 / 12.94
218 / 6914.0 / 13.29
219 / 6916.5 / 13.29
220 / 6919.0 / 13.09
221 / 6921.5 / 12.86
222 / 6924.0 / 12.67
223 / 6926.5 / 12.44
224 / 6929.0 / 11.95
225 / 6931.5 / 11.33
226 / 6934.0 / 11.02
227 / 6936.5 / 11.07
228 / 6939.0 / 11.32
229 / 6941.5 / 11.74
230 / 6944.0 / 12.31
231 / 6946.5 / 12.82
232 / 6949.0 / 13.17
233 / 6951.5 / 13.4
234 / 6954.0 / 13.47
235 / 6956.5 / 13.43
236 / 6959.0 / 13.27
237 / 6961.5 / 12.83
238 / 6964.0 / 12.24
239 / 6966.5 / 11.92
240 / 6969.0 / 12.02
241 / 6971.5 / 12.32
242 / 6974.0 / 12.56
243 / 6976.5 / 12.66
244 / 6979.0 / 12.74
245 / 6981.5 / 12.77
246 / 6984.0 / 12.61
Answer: 1.3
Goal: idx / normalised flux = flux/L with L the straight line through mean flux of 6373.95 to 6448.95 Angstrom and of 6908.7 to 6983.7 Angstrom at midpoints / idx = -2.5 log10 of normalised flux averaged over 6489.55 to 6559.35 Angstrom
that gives 0.010 mag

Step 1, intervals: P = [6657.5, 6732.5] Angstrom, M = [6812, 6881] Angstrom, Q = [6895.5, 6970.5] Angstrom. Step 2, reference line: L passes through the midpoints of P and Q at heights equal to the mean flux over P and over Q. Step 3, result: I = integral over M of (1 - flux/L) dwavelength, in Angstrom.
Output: 0.7 Angstrom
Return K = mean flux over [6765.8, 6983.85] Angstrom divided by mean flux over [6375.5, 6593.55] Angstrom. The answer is 1.10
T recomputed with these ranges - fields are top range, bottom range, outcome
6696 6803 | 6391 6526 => 1.17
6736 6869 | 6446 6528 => 1.17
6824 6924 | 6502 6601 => 1.22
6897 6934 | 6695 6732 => 1.09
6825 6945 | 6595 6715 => 1.23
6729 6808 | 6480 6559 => 1.12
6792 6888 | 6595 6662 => 1.32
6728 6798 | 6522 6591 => 1.12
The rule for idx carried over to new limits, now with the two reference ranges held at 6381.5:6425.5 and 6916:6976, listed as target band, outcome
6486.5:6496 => 0.03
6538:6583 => 0.05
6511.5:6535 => 0.02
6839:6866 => -0.02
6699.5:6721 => -0.03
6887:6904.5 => -0.07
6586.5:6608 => 0.13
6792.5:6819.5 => 0.01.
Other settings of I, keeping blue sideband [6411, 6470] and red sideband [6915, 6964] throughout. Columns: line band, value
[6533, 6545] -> 0.2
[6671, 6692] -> 0.2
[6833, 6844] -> -0.1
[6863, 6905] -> -1.9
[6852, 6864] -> -0.2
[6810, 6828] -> 0.4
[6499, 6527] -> -0.6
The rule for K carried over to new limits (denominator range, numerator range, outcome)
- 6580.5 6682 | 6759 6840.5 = 1.18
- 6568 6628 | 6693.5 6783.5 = 1.15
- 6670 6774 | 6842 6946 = 1.05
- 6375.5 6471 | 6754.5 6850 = 1.07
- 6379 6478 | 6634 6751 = 1.02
